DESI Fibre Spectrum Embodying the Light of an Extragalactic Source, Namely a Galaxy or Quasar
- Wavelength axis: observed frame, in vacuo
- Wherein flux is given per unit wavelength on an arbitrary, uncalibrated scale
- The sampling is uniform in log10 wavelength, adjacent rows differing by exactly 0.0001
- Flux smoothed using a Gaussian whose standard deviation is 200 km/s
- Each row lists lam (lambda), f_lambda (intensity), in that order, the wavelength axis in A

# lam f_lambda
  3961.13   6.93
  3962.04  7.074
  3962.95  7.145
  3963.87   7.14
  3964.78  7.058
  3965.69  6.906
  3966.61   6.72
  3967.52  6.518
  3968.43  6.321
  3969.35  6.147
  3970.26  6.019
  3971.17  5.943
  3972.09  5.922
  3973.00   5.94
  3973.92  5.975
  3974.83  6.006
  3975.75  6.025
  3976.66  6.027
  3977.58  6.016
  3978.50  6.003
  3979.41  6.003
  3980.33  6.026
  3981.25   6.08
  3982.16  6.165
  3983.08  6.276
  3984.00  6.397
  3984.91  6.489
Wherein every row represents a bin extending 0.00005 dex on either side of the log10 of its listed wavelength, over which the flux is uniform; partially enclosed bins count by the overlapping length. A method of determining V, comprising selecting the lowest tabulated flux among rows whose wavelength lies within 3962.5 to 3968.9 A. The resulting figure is 6.321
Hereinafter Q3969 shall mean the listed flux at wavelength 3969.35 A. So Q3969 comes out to 6.147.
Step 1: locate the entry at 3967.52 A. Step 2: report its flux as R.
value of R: 6.518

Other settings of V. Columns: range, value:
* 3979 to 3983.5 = 6.003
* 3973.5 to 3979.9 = 5.975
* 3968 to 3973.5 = 5.922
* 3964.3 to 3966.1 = 6.906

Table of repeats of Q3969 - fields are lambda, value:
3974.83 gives 6.006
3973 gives 5.94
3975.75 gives 6.025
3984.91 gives 6.489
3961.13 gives 6.93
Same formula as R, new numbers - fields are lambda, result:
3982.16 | 6.165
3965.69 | 6.906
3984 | 6.397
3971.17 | 5.943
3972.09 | 5.922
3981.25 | 6.08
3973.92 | 5.975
